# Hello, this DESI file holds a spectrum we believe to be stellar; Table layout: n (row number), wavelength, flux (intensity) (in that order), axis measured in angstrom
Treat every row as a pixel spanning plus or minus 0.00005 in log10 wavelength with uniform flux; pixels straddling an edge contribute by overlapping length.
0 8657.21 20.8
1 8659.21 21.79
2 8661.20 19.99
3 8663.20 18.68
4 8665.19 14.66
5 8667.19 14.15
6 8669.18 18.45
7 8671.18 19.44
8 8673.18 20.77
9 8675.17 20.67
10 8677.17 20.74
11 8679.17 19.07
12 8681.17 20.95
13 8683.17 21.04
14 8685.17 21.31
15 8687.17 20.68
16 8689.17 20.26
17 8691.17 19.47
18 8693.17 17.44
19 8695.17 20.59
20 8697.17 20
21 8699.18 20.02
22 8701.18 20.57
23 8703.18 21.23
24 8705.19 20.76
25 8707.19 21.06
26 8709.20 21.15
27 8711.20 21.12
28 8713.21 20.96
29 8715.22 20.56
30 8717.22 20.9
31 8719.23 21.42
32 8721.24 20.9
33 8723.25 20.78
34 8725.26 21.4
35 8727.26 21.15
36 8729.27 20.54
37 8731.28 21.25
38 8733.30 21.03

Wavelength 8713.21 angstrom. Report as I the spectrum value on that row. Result 20.96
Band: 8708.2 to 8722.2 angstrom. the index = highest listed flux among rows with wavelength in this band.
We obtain 21.42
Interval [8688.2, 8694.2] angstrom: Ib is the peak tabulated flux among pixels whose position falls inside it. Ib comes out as 20.26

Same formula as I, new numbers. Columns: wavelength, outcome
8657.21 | 20.8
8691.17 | 19.47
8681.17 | 20.95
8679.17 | 19.07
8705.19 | 20.76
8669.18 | 18.45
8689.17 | 20.26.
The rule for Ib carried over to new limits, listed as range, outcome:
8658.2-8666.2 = 21.79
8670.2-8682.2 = 20.95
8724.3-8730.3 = 21.4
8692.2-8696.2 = 20.59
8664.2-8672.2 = 19.44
